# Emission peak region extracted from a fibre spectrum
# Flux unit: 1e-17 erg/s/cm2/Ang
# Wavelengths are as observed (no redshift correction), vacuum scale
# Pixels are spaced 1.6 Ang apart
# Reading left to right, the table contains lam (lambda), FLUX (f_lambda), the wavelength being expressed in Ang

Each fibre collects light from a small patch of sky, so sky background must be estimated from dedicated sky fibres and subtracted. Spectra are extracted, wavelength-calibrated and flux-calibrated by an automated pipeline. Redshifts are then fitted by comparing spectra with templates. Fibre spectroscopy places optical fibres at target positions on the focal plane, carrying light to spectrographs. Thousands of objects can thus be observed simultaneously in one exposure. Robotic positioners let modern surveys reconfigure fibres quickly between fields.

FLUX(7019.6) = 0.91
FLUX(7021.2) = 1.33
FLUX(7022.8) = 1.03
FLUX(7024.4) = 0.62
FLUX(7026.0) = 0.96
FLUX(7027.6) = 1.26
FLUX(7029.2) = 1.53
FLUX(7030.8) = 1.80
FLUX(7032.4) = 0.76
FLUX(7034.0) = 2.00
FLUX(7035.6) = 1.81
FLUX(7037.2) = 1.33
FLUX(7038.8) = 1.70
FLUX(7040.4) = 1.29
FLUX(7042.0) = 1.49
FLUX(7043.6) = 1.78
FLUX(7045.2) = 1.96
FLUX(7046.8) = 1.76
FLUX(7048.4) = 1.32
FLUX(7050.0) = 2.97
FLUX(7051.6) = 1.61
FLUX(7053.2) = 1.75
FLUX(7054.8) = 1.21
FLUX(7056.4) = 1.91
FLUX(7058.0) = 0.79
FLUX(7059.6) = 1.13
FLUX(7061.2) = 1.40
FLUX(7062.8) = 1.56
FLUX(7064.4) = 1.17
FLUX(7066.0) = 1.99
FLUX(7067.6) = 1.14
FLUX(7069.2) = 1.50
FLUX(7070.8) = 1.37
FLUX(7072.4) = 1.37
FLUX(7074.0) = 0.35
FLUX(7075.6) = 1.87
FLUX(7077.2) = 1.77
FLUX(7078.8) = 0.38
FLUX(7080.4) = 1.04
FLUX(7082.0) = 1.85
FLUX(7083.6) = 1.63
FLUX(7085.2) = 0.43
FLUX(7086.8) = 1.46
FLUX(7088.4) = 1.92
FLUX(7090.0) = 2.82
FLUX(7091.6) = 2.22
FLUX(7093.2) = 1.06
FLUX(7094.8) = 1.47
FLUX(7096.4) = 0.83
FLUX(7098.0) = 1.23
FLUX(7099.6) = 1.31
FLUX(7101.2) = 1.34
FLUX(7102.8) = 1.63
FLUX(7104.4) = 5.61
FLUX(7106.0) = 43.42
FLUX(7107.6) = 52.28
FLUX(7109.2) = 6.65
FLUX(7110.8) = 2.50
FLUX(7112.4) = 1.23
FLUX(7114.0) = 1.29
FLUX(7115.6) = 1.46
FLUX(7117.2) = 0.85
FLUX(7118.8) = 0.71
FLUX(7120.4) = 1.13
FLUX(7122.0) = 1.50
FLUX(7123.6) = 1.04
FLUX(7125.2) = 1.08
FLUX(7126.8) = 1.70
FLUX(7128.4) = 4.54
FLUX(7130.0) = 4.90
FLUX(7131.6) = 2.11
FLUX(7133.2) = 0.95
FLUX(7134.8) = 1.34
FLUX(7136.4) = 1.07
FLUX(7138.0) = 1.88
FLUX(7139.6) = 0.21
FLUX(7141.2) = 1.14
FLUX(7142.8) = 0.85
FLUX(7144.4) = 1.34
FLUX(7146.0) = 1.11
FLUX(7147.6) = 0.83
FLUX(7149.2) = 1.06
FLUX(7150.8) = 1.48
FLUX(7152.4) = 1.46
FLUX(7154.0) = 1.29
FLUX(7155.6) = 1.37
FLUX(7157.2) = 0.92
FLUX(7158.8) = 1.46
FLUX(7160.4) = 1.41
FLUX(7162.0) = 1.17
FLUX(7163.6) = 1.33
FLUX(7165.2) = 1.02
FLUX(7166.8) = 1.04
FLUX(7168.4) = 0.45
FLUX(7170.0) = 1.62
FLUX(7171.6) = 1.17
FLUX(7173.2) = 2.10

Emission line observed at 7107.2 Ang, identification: H-alpha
